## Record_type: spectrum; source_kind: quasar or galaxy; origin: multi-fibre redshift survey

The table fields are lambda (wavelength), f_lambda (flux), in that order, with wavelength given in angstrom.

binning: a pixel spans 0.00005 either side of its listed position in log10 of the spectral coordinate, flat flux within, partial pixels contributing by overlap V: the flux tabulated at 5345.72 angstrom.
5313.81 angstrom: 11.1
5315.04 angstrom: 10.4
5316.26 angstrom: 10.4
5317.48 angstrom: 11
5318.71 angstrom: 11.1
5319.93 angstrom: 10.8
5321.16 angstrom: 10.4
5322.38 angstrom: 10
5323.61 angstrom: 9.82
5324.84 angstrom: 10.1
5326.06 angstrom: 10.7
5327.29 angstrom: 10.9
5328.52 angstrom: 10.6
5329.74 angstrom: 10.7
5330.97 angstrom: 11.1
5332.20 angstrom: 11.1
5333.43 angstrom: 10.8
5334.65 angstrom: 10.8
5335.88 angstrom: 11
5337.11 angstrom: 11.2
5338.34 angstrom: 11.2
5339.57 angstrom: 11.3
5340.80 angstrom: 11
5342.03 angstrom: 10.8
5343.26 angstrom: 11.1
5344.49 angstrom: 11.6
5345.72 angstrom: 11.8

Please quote 11.8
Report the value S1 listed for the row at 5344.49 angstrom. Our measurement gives 11.6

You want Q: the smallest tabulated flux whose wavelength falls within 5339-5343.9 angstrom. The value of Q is 10.8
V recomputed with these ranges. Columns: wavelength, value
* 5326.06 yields 10.7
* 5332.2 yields 11.1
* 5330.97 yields 11.1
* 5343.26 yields 11.1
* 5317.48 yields 11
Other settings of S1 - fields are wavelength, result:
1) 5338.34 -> 11.2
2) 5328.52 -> 10.6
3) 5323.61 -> 9.82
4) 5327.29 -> 10.9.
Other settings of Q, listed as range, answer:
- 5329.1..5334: 10.7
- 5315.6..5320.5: 10.4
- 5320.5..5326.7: 9.82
